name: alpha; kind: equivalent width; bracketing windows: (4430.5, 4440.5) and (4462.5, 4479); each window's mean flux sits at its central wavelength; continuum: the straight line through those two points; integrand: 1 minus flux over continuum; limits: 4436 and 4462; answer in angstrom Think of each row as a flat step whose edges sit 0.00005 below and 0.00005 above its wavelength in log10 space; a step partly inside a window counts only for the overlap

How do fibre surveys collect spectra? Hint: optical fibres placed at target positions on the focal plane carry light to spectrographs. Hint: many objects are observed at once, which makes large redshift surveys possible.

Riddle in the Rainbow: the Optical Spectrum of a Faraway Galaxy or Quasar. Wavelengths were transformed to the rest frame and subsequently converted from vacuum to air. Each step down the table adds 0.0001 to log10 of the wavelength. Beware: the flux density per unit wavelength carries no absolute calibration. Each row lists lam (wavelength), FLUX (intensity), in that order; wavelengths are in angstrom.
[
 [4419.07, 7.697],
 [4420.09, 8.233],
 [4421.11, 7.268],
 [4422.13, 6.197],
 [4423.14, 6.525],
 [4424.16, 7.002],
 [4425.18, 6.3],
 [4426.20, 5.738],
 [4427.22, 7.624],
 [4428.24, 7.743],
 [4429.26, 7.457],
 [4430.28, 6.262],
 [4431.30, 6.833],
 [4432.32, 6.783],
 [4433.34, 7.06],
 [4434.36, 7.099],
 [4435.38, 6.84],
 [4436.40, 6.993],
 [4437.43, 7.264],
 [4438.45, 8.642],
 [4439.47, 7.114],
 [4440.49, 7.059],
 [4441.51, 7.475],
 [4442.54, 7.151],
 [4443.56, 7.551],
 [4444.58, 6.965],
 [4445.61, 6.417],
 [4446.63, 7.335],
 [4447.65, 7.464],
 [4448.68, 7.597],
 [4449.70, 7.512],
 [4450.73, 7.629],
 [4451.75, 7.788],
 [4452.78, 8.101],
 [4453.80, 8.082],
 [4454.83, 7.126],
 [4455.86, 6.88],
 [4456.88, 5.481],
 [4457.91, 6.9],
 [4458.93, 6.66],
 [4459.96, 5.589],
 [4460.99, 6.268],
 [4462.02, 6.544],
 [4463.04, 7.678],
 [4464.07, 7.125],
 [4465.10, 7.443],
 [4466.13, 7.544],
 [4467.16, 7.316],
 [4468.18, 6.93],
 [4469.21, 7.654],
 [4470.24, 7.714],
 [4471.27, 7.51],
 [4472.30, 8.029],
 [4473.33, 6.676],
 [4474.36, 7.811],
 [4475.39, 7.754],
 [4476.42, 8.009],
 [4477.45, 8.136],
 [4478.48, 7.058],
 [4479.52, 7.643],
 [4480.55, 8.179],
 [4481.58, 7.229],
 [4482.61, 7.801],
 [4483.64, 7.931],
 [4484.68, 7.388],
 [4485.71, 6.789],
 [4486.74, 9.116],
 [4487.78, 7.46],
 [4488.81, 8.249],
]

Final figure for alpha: 0.50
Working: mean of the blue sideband 7.15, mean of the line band 7.15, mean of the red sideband 7.52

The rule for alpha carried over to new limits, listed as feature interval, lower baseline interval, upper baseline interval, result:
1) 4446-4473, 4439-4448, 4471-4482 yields 0.7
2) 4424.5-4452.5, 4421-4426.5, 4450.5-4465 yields -2.0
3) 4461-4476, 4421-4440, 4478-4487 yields 0.2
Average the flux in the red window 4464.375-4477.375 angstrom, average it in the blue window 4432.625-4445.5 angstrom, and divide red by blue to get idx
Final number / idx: 1.04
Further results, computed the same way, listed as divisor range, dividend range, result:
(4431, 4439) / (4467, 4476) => 1.04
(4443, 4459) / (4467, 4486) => 1.05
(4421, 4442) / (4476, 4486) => 1.09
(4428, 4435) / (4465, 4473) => 1.07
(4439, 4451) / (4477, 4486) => 1.04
